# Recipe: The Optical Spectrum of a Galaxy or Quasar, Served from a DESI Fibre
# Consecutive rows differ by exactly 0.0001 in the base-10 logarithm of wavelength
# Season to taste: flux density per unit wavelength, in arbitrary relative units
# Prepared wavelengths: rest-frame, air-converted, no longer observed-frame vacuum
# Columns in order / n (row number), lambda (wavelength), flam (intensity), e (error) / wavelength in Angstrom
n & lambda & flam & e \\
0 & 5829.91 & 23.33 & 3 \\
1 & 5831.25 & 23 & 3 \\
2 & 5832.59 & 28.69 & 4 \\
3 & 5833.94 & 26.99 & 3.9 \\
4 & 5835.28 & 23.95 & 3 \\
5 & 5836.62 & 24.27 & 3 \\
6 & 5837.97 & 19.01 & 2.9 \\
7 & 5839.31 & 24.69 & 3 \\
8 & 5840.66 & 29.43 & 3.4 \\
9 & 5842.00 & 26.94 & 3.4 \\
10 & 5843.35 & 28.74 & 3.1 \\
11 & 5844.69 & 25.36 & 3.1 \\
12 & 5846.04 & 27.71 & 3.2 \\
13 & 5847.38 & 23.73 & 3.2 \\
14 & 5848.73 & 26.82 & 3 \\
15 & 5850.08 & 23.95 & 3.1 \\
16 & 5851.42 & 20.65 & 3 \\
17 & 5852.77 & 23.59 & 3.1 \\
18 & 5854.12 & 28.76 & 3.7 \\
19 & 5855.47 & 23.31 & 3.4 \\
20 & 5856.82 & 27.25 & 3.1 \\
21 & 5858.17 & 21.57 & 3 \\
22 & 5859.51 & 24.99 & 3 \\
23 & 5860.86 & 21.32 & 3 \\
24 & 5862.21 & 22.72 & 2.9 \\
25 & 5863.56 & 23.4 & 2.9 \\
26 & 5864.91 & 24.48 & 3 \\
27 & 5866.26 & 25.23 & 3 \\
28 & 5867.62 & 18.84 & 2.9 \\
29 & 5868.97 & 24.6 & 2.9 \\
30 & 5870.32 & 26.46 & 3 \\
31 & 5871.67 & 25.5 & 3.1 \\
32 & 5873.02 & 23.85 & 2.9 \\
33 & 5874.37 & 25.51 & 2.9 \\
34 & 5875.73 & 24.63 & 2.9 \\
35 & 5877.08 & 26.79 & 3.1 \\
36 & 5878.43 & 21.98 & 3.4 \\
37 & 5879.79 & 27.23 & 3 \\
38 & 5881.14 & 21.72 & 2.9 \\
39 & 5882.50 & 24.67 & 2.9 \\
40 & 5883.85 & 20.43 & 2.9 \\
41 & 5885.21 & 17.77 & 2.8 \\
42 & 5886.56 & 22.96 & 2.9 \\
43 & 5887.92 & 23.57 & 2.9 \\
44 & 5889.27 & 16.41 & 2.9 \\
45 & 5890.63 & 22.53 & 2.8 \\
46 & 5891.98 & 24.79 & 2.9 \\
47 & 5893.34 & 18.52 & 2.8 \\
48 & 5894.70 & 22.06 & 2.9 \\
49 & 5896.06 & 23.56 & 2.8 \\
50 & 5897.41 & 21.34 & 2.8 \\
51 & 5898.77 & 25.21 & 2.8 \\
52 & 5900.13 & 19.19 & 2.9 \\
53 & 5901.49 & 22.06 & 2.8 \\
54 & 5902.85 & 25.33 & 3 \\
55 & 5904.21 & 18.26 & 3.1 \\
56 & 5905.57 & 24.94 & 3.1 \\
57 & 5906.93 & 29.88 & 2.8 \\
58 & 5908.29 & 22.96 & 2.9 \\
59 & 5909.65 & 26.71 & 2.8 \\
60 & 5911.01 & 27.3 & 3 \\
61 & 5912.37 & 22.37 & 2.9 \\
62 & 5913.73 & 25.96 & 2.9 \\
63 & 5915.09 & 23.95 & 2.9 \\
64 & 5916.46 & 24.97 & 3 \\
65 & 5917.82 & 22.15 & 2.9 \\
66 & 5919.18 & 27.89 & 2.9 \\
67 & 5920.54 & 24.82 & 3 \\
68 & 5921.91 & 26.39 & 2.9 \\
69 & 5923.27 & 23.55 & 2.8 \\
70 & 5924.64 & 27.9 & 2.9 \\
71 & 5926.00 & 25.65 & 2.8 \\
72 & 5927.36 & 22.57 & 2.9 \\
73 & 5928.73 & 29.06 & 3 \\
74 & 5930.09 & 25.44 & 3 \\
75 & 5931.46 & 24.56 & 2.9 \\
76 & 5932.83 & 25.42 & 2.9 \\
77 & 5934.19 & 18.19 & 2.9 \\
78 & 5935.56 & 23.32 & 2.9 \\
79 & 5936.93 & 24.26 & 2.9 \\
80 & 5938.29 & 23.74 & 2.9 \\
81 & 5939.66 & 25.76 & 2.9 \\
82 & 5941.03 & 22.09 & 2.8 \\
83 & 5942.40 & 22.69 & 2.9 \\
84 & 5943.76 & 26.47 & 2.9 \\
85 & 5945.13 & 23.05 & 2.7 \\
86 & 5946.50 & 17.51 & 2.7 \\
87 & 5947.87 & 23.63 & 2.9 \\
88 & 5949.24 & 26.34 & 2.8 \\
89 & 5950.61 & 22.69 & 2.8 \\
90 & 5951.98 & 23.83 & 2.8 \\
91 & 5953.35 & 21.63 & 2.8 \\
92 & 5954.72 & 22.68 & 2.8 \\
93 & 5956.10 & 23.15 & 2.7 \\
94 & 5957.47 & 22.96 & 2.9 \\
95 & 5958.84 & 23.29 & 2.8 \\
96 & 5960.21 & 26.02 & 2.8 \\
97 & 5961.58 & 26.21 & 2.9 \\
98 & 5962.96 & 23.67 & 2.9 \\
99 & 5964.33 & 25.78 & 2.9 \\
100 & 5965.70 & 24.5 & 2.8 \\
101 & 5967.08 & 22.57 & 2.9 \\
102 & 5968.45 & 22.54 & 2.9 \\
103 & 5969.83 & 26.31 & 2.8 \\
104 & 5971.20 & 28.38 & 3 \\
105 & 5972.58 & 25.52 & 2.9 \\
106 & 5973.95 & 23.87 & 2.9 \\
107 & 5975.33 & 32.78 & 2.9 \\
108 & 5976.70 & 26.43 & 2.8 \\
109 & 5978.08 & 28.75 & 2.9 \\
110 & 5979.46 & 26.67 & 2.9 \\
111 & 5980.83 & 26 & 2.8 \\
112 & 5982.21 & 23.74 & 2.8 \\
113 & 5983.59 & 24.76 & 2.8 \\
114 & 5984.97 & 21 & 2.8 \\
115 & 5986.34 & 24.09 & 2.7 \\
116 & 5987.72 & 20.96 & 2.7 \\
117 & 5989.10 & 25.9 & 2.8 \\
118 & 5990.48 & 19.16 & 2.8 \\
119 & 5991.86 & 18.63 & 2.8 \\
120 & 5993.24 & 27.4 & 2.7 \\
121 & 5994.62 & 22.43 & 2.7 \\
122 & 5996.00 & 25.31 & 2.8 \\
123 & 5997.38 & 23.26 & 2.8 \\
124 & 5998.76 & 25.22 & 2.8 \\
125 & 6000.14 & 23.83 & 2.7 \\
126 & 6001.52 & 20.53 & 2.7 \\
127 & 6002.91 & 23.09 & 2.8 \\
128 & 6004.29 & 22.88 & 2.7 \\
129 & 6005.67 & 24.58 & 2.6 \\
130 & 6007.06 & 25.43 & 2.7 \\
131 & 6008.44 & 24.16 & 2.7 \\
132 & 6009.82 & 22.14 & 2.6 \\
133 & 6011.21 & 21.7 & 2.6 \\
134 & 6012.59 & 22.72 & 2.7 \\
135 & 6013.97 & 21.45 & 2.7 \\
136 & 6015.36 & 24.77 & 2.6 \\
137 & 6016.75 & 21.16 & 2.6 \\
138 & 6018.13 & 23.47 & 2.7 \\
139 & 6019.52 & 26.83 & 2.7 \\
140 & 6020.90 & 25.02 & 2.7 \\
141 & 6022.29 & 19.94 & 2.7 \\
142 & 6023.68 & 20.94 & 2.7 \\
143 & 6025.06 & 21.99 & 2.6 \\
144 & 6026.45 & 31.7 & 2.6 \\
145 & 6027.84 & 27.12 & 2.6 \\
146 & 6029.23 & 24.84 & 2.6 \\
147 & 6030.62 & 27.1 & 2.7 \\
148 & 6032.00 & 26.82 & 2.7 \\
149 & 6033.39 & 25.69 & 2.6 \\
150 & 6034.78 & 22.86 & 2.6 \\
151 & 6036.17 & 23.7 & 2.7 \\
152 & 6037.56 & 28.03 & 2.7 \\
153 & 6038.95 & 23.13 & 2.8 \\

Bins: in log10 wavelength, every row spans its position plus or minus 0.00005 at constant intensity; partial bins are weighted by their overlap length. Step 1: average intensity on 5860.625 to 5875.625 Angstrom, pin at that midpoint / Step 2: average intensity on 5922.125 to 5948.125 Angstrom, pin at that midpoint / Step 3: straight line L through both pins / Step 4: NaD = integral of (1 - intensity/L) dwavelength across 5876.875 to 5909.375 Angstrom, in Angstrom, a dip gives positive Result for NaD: 1.7 Angstrom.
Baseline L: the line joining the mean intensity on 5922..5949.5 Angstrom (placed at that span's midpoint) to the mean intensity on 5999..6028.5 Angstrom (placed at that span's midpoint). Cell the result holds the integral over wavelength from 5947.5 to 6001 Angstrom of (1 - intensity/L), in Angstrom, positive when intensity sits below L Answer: -1.2 Angstrom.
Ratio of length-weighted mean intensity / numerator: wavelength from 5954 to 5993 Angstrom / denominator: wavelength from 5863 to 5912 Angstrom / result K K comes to 1.05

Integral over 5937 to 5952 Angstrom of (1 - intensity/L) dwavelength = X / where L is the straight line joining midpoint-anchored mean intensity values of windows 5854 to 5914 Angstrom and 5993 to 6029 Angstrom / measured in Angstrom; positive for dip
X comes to 0.1 Angstrom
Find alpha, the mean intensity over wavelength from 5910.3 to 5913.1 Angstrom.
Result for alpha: 24.9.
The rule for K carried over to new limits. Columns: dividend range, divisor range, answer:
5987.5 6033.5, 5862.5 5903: 1.03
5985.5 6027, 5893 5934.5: 0.96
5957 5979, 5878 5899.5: 1.16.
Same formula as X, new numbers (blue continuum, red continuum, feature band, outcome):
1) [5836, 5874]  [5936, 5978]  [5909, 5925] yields -0.53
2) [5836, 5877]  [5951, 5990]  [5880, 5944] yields 2.64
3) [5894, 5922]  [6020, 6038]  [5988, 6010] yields 1.29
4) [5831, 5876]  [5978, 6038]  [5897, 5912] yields 0.33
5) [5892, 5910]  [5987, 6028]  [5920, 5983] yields -3.76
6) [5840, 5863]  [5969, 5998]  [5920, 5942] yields 0.36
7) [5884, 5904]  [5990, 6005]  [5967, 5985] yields -2.59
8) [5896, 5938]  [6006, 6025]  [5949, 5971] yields -0.25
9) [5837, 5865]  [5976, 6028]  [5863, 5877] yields 0.12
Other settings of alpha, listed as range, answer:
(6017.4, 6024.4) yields 23.2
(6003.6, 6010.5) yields 23.9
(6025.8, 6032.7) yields 27.5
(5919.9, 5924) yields 24.9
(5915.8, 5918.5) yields 23.6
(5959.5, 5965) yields 25.4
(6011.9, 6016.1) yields 22.9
